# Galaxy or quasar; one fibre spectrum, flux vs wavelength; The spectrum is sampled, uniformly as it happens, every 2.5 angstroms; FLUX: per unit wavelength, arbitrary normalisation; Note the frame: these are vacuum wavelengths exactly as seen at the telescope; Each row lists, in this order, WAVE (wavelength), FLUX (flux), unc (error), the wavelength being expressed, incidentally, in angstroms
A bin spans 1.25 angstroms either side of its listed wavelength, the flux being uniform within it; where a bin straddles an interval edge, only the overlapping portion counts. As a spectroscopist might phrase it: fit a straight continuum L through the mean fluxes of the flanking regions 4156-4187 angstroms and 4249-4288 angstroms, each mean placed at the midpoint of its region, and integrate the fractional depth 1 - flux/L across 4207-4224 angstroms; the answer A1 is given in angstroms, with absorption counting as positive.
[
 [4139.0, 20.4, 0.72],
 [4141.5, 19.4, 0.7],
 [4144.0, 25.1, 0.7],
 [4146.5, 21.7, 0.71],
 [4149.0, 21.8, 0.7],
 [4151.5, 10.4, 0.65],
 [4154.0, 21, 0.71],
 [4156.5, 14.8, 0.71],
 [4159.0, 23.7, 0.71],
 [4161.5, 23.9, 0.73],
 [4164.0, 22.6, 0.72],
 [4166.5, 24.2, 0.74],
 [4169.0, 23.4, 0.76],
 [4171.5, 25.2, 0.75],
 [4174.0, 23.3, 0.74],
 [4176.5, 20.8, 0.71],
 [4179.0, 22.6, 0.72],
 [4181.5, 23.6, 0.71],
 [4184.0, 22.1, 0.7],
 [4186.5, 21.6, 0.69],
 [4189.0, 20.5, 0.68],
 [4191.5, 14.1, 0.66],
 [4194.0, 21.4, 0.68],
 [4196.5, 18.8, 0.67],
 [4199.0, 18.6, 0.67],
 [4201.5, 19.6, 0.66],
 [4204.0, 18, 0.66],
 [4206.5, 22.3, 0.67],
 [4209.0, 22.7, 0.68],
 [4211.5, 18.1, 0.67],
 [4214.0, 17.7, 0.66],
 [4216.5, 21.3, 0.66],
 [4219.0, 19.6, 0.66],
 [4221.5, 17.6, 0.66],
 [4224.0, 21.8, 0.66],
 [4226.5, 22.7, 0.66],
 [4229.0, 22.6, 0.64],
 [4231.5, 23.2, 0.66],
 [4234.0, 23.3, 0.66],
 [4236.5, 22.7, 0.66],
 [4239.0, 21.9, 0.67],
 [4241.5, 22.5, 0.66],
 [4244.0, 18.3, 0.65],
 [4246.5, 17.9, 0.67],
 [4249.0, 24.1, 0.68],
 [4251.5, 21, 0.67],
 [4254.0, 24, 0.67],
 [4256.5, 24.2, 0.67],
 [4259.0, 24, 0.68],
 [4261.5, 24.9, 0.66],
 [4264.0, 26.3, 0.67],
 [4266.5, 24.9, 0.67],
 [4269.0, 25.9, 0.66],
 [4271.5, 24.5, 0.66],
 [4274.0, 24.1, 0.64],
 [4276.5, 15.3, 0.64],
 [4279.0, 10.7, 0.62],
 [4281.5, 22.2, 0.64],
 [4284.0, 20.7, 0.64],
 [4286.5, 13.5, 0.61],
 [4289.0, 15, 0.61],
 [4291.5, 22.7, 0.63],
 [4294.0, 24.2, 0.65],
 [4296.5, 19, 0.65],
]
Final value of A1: 1.9 angstroms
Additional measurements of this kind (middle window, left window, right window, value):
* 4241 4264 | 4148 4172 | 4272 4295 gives -3.77 angstroms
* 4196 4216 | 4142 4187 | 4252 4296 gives 1.93 angstroms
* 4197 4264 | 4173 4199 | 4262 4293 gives -2.31 angstroms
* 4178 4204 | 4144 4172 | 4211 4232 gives 0.87 angstroms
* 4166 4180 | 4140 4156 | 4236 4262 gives -2.01 angstroms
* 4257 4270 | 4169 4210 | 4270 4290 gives -4.32 angstroms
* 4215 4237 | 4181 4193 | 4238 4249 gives -1.20 angstroms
